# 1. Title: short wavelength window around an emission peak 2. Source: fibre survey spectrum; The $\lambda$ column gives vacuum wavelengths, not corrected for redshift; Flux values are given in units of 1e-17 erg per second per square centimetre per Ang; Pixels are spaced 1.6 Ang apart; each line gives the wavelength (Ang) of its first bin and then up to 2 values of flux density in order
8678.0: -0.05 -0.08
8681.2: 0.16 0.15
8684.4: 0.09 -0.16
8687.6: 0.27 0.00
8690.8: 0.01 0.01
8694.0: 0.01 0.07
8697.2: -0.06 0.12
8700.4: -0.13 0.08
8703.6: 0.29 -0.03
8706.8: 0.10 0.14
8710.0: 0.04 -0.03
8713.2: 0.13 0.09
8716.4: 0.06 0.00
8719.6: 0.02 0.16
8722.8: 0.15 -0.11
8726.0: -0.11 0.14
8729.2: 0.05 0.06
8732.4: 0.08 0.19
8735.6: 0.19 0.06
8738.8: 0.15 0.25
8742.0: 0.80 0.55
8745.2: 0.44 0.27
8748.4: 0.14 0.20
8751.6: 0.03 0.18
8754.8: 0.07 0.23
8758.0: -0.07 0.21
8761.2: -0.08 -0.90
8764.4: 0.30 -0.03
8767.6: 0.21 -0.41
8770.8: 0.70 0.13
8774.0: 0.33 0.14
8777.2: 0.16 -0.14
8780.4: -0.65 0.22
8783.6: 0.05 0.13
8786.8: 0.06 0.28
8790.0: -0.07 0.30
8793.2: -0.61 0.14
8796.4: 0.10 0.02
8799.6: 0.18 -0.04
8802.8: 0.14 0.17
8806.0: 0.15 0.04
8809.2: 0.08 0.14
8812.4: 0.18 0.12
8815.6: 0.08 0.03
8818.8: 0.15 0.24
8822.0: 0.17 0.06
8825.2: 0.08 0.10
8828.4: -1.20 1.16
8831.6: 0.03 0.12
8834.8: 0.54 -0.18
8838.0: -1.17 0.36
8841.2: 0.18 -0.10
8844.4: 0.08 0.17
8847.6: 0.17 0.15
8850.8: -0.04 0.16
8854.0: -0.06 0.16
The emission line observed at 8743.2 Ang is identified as H-gamma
